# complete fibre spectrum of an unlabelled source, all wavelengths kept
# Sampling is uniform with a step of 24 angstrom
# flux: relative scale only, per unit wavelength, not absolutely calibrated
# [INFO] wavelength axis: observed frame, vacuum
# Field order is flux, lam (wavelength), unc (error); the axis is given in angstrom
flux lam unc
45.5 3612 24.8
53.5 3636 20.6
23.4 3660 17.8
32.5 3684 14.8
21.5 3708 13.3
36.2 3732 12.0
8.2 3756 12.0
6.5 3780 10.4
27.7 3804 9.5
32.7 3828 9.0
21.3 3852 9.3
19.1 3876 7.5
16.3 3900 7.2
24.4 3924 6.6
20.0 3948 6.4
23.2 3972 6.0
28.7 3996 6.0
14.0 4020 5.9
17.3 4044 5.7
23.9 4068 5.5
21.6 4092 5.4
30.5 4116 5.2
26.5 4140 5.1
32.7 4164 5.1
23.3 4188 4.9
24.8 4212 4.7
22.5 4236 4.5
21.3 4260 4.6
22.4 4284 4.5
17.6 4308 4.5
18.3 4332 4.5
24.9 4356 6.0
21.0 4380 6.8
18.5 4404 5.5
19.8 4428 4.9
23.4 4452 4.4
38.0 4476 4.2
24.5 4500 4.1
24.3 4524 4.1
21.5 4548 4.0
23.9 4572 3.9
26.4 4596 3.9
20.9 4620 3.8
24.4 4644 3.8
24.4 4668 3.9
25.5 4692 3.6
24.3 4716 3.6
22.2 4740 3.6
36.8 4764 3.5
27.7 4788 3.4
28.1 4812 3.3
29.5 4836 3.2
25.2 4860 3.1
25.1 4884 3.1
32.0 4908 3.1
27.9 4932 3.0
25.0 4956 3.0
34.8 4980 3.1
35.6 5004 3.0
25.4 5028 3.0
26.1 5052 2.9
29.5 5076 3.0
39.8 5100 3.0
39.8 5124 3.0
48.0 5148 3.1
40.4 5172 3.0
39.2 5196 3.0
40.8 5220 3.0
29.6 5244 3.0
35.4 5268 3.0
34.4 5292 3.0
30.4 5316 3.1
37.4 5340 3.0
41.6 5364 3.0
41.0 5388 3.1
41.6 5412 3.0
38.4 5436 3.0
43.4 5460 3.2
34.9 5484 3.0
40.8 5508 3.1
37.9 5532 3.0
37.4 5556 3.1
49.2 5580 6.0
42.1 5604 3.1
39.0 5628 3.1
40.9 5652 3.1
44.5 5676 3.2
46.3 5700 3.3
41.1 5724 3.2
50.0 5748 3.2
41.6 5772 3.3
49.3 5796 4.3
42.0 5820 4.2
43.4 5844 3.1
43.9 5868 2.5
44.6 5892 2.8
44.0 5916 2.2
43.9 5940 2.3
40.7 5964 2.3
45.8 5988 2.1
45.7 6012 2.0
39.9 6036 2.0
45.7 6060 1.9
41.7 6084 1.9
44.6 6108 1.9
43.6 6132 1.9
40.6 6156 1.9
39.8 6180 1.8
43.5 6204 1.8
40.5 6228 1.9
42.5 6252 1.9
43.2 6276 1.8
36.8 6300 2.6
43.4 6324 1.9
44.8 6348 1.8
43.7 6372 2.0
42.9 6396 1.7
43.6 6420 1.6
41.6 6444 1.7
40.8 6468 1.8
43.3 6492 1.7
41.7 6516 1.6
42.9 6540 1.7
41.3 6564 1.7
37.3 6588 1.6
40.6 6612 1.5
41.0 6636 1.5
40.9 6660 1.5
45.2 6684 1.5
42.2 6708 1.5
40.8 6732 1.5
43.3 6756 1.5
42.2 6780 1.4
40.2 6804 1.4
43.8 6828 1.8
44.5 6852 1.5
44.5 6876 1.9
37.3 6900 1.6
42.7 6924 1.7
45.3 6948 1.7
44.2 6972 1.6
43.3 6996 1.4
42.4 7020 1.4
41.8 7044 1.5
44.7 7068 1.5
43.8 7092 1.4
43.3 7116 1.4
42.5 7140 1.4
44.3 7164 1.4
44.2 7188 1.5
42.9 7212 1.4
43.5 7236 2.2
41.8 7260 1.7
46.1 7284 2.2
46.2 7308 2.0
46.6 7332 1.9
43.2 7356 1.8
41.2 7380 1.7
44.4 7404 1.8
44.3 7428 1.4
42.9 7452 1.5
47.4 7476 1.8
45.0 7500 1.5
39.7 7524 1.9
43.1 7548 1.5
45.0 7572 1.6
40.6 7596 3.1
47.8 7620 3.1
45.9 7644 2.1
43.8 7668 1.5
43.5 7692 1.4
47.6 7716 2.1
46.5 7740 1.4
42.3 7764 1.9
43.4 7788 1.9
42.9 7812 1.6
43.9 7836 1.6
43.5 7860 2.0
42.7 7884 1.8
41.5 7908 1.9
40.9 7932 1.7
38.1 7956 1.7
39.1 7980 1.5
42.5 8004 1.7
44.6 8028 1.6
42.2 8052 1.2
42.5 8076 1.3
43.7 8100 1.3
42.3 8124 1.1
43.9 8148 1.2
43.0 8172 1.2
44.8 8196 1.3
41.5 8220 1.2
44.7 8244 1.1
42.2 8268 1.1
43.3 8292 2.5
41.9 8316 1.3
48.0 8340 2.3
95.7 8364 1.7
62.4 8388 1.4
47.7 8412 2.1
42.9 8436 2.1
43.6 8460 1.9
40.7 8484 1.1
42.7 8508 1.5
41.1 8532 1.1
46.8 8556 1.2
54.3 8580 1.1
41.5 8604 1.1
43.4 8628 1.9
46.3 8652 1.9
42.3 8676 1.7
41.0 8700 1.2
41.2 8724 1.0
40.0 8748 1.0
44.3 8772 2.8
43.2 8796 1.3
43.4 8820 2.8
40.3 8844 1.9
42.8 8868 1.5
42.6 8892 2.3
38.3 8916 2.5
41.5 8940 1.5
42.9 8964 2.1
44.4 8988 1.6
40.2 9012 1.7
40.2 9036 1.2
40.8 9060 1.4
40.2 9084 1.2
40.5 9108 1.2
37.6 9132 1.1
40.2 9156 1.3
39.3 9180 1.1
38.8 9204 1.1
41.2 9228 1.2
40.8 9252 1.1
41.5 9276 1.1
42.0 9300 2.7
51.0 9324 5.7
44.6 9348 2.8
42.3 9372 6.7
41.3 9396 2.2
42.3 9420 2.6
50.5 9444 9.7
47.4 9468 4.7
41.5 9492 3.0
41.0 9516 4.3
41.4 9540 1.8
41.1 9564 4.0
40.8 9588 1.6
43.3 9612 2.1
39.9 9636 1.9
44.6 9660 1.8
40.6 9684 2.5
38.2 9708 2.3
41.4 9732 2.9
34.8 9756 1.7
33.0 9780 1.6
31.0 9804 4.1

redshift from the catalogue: 0.275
